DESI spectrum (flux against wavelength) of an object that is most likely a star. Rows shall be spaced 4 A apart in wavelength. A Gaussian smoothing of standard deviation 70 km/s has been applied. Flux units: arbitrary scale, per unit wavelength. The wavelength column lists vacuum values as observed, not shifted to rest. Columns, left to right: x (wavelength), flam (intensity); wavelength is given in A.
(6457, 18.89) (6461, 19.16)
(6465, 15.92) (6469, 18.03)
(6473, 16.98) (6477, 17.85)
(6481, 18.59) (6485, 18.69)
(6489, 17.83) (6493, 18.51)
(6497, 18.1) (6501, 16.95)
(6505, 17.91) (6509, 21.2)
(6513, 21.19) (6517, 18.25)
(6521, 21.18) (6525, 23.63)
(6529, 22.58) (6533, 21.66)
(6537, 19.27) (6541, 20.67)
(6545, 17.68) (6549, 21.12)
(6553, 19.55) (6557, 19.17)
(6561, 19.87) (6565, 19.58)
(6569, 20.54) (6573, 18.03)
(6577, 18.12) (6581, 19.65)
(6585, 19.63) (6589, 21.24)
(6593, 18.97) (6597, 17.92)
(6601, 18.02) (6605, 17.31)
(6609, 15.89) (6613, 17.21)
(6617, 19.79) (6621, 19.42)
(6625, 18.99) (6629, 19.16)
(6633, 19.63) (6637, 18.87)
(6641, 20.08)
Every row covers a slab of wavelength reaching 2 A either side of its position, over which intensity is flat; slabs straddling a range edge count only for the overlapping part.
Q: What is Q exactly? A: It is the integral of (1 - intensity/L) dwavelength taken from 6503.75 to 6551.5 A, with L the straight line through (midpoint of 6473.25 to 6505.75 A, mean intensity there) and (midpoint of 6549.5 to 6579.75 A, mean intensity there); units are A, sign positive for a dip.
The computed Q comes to -4.8 A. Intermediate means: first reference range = 18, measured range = 20.6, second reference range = 19.4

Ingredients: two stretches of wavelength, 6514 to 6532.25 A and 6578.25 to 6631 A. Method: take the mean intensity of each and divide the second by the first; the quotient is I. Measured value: 0.87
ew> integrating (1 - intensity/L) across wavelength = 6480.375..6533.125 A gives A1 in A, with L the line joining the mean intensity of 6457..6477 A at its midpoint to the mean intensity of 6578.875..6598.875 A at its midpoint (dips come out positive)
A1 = -4.0 A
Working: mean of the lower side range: 17.7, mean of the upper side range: 19.5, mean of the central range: 19.7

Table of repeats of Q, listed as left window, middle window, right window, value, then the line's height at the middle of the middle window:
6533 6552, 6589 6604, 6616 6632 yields 0.7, 19.5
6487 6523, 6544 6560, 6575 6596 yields -0.2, 19.3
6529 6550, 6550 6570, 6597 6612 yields -0.5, 19.3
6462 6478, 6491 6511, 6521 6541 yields 1.0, 19.5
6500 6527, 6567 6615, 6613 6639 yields 2.3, 19.5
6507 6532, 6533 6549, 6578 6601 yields 0.7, 20.7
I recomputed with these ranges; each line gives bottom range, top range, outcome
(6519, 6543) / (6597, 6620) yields 0.83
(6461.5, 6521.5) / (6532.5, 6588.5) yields 1.06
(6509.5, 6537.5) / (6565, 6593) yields 0.92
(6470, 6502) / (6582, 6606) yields 1.05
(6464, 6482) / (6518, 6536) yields 1.25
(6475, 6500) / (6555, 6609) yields 1.04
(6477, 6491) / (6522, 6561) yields 1.12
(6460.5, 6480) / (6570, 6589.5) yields 1.10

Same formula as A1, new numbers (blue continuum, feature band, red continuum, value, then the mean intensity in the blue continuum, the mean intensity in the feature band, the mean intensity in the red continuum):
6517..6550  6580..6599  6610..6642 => 0.2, 20.8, 19.5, 19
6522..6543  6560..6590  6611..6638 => 1.3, 21.5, 19.5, 19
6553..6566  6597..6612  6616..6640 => 1.7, 19.5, 17.2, 19.3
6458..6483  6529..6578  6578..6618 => -4.0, 17.8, 19.8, 18.5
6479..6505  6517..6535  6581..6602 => -3.2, 18.1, 21.8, 19.3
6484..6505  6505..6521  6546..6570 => -1.3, 18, 20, 19.9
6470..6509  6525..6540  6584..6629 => -2.6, 18.1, 21.5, 18.6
